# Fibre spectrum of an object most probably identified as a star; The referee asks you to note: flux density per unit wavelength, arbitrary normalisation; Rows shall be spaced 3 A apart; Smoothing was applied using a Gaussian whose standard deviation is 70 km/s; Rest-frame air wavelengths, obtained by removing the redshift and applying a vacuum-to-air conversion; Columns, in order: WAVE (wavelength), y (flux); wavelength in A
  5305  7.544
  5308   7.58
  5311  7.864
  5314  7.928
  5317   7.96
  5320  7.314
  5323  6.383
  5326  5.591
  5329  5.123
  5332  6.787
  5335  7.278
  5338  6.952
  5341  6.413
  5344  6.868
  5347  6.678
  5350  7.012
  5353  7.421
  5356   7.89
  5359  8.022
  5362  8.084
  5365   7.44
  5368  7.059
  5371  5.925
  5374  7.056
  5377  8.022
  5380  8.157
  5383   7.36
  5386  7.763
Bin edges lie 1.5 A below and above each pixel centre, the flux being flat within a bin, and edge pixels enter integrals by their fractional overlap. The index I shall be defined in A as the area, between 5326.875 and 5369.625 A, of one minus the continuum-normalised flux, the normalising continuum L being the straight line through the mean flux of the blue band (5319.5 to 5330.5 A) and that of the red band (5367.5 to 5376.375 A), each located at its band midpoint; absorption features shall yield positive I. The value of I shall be -4.4 A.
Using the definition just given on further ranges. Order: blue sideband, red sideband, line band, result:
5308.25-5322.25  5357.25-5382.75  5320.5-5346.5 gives 3.89 A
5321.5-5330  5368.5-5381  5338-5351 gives -0.93 A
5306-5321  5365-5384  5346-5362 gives -0.14 A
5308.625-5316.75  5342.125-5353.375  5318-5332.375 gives 2.45 A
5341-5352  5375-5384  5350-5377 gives -0.21 A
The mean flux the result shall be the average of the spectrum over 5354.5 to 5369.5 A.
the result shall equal 7.7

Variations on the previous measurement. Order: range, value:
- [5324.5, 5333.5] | 5.83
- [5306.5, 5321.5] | 7.73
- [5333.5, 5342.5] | 6.88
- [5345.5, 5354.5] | 7.04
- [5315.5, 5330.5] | 6.47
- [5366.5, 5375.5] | 6.68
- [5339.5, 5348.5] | 6.65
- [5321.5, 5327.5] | 5.99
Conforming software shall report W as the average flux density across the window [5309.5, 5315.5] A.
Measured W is 7.9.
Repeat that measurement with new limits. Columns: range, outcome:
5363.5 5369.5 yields 7.25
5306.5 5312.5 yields 7.72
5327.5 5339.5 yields 6.54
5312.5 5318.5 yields 7.94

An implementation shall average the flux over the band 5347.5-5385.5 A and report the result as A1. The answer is 7.44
